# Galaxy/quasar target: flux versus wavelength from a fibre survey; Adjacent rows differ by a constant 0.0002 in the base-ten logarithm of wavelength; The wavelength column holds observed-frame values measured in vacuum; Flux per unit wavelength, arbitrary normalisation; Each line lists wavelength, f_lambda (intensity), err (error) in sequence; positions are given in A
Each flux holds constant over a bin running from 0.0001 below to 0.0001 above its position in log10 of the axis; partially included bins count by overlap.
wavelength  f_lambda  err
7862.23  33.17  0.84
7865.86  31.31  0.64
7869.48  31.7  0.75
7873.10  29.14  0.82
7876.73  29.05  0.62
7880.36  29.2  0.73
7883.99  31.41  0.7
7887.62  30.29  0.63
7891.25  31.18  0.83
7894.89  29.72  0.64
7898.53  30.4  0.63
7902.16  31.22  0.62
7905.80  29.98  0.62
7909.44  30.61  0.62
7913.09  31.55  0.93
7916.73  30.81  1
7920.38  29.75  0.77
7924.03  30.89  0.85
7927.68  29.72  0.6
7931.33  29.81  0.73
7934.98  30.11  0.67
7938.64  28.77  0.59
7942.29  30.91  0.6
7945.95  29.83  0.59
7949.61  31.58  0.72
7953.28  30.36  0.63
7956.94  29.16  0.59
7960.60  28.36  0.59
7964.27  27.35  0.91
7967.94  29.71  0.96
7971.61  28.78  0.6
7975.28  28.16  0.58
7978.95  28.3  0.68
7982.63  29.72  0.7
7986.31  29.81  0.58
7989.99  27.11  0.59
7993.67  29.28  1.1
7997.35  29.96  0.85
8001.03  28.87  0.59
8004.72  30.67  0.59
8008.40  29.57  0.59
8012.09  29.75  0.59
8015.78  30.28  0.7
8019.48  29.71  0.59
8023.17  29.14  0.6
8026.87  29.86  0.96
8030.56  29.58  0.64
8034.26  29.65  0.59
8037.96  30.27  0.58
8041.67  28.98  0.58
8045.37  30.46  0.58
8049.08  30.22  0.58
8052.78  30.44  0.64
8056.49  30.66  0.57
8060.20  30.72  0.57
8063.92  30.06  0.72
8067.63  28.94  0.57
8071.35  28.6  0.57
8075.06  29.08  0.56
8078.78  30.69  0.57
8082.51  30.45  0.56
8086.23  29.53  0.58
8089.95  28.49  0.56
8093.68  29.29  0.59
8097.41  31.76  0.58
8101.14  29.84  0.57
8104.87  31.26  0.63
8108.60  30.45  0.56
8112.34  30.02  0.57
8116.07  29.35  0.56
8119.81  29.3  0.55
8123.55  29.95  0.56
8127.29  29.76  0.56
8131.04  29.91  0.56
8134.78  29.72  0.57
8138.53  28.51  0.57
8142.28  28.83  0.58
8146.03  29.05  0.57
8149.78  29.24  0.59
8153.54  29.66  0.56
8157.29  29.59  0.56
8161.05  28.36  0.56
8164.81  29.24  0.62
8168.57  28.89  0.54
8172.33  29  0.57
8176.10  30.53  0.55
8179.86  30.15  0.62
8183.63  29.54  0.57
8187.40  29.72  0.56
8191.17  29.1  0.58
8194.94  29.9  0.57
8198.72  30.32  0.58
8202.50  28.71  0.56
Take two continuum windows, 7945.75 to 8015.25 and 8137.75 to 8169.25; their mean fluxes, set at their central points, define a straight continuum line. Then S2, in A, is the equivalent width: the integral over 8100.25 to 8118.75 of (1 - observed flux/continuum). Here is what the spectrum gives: -0.7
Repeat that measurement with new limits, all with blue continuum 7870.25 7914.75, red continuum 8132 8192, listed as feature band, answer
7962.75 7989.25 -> 1.10 A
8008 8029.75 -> 0.11 A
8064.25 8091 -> 0.17 A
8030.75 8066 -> -0.44 A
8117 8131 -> -0.10 A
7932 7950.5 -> 0.01 A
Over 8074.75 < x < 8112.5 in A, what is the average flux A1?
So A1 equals 30.1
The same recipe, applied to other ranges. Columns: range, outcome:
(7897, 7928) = 30.6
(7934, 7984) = 29.3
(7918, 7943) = 30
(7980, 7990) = 29.1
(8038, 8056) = 30.1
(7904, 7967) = 30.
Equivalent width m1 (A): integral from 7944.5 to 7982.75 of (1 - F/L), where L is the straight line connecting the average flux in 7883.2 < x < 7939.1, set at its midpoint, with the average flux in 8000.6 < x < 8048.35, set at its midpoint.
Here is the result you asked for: 1.2 A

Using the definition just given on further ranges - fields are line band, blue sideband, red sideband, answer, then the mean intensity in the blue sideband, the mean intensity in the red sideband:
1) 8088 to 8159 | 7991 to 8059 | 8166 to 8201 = 0.10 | 29.8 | 29.7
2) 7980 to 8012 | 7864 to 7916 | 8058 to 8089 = 0.73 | 30.5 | 29.7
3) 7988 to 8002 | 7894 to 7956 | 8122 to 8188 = 0.58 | 30.3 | 29.4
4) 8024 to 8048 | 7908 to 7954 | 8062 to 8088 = 0.03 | 30.4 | 29.6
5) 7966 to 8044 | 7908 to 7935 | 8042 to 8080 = 1.91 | 30.4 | 29.9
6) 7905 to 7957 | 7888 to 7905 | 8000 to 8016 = 0.07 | 30.6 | 29.8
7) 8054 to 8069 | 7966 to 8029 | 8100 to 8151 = -0.33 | 29.3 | 29.7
